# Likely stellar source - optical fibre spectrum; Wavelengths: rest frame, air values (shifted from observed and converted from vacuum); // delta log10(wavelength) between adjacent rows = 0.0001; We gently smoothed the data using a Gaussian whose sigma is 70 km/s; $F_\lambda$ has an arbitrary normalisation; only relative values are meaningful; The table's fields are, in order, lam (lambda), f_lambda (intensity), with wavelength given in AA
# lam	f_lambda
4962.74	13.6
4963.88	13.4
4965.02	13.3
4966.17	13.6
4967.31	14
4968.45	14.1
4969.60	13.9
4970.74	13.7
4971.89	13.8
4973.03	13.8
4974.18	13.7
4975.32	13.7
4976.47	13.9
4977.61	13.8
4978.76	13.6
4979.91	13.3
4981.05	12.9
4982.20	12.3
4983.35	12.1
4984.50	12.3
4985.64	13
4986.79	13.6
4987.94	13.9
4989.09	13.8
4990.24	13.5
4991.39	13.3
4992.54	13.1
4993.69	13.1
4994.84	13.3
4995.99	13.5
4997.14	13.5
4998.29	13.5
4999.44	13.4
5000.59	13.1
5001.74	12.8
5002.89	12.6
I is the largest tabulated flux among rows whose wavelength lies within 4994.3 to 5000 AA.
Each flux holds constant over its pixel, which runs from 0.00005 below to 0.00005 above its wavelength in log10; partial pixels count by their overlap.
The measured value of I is 13.5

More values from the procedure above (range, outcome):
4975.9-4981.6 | 13.9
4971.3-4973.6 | 13.8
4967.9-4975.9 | 14.1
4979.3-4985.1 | 13.3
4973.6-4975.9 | 13.7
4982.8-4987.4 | 13.6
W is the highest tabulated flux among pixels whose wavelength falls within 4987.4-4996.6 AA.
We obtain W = 13.9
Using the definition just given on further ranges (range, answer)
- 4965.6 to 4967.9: 14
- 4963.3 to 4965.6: 13.4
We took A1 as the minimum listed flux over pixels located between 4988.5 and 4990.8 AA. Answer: 13.5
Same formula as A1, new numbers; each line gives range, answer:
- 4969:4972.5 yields 13.7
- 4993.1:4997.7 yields 13.1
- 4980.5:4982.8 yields 12.3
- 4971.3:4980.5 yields 13.3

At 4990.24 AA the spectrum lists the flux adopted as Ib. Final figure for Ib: 13.5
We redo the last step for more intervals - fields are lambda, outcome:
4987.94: 13.9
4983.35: 12.1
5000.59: 13.1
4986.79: 13.6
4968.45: 14.1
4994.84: 13.3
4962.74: 13.6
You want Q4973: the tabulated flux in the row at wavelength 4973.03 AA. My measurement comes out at 13.8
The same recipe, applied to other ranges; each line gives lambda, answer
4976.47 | 13.9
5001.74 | 12.8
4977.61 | 13.8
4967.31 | 14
